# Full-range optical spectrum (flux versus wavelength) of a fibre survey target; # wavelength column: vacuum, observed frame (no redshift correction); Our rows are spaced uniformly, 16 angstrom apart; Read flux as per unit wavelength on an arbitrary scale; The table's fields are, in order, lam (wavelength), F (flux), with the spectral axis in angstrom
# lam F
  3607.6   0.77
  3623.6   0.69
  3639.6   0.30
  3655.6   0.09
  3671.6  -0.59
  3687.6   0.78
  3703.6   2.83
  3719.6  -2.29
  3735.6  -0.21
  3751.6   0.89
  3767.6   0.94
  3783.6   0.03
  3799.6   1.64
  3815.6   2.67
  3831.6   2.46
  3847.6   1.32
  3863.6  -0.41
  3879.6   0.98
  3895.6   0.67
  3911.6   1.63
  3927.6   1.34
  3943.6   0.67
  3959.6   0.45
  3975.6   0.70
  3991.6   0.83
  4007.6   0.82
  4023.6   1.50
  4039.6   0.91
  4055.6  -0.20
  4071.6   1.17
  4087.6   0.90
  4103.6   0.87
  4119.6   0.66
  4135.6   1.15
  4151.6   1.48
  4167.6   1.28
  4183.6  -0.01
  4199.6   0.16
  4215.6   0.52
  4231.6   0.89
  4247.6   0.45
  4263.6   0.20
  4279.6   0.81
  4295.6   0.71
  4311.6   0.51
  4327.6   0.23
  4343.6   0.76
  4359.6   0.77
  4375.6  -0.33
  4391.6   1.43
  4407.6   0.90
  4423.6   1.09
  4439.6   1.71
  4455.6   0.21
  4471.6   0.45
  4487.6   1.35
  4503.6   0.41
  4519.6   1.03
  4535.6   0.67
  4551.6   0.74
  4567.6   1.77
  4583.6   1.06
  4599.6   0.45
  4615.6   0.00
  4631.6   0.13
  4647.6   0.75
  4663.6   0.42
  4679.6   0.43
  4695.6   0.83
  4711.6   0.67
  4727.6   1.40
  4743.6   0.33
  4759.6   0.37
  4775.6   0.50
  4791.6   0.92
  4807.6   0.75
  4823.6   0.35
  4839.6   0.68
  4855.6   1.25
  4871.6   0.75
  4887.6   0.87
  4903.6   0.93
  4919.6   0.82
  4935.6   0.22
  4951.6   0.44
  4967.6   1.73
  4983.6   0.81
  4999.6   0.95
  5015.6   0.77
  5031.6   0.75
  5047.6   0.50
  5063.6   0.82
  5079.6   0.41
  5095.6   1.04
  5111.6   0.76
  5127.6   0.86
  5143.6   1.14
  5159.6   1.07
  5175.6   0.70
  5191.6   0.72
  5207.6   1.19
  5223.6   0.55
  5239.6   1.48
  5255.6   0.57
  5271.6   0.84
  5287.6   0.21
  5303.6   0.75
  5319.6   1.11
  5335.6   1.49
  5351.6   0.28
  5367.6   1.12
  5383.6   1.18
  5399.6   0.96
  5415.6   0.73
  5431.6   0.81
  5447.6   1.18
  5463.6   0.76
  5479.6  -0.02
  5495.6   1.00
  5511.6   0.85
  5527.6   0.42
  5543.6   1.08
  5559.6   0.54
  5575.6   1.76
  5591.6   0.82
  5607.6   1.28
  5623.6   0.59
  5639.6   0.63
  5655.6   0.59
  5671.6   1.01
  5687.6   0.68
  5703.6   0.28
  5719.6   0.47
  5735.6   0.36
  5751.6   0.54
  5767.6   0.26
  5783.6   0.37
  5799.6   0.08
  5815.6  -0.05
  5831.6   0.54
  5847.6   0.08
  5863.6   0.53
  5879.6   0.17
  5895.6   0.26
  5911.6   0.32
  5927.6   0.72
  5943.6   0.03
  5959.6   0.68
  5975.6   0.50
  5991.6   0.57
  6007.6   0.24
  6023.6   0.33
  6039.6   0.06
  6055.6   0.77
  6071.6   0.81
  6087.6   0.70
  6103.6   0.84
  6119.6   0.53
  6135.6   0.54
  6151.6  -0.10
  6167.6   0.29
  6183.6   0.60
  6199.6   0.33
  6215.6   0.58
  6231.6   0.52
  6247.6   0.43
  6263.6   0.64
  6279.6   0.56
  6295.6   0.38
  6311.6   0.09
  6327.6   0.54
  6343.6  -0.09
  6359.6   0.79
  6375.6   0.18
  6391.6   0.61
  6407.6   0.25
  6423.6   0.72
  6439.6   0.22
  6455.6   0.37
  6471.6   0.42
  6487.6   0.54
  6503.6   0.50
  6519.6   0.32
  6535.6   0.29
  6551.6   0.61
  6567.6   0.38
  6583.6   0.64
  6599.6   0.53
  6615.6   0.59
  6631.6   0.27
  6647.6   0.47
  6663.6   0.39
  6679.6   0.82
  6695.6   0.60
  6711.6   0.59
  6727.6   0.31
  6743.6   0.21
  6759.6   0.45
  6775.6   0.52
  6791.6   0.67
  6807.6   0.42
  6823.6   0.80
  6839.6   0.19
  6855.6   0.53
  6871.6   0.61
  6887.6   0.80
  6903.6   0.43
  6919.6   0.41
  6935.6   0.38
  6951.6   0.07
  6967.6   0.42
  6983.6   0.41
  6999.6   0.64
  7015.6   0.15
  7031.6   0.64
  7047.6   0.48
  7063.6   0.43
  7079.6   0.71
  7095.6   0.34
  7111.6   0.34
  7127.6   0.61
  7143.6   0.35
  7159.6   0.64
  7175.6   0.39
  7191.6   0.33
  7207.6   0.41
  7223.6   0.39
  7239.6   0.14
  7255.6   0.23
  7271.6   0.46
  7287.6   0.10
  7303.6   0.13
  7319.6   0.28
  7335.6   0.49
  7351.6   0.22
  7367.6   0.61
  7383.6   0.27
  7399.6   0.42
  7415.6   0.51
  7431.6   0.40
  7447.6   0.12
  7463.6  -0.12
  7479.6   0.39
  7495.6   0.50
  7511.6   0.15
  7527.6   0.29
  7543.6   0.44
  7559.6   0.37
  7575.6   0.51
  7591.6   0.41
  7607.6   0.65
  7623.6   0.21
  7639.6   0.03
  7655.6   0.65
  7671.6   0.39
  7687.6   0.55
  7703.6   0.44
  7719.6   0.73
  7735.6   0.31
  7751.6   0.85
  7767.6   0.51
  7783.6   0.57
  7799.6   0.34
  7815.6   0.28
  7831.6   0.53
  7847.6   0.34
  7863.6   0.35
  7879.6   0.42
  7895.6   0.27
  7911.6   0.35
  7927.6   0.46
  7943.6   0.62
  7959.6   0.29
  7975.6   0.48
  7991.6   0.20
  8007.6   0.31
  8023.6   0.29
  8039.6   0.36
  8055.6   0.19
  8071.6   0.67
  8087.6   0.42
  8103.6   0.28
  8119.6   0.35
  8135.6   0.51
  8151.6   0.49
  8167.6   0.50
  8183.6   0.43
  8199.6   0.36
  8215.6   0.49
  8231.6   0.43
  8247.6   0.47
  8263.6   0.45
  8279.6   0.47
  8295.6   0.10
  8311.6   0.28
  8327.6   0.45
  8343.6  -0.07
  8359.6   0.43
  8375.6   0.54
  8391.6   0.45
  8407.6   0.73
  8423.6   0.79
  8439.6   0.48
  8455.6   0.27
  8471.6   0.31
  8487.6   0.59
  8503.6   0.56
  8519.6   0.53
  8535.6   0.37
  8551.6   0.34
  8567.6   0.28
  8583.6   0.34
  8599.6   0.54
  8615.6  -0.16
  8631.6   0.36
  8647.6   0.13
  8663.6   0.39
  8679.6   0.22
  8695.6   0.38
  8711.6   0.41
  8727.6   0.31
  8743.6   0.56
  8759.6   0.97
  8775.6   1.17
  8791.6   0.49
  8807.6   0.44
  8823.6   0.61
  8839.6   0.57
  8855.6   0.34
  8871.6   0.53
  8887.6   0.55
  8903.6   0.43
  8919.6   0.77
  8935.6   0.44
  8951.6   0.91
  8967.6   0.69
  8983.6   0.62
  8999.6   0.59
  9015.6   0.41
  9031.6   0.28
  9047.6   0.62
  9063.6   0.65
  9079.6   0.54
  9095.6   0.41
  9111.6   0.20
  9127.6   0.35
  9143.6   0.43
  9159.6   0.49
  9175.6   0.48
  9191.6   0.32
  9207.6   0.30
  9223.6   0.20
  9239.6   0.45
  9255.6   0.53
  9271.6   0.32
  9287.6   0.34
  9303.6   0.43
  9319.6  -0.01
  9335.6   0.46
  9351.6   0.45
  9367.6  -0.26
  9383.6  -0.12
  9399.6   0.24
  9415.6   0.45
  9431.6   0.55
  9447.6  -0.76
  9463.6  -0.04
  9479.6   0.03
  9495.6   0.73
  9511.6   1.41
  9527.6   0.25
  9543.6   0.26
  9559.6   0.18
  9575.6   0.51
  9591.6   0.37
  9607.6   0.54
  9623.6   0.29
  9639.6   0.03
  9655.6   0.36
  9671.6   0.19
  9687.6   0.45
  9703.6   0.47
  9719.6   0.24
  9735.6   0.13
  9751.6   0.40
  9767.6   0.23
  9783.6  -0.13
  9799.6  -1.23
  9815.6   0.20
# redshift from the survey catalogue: 0.333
